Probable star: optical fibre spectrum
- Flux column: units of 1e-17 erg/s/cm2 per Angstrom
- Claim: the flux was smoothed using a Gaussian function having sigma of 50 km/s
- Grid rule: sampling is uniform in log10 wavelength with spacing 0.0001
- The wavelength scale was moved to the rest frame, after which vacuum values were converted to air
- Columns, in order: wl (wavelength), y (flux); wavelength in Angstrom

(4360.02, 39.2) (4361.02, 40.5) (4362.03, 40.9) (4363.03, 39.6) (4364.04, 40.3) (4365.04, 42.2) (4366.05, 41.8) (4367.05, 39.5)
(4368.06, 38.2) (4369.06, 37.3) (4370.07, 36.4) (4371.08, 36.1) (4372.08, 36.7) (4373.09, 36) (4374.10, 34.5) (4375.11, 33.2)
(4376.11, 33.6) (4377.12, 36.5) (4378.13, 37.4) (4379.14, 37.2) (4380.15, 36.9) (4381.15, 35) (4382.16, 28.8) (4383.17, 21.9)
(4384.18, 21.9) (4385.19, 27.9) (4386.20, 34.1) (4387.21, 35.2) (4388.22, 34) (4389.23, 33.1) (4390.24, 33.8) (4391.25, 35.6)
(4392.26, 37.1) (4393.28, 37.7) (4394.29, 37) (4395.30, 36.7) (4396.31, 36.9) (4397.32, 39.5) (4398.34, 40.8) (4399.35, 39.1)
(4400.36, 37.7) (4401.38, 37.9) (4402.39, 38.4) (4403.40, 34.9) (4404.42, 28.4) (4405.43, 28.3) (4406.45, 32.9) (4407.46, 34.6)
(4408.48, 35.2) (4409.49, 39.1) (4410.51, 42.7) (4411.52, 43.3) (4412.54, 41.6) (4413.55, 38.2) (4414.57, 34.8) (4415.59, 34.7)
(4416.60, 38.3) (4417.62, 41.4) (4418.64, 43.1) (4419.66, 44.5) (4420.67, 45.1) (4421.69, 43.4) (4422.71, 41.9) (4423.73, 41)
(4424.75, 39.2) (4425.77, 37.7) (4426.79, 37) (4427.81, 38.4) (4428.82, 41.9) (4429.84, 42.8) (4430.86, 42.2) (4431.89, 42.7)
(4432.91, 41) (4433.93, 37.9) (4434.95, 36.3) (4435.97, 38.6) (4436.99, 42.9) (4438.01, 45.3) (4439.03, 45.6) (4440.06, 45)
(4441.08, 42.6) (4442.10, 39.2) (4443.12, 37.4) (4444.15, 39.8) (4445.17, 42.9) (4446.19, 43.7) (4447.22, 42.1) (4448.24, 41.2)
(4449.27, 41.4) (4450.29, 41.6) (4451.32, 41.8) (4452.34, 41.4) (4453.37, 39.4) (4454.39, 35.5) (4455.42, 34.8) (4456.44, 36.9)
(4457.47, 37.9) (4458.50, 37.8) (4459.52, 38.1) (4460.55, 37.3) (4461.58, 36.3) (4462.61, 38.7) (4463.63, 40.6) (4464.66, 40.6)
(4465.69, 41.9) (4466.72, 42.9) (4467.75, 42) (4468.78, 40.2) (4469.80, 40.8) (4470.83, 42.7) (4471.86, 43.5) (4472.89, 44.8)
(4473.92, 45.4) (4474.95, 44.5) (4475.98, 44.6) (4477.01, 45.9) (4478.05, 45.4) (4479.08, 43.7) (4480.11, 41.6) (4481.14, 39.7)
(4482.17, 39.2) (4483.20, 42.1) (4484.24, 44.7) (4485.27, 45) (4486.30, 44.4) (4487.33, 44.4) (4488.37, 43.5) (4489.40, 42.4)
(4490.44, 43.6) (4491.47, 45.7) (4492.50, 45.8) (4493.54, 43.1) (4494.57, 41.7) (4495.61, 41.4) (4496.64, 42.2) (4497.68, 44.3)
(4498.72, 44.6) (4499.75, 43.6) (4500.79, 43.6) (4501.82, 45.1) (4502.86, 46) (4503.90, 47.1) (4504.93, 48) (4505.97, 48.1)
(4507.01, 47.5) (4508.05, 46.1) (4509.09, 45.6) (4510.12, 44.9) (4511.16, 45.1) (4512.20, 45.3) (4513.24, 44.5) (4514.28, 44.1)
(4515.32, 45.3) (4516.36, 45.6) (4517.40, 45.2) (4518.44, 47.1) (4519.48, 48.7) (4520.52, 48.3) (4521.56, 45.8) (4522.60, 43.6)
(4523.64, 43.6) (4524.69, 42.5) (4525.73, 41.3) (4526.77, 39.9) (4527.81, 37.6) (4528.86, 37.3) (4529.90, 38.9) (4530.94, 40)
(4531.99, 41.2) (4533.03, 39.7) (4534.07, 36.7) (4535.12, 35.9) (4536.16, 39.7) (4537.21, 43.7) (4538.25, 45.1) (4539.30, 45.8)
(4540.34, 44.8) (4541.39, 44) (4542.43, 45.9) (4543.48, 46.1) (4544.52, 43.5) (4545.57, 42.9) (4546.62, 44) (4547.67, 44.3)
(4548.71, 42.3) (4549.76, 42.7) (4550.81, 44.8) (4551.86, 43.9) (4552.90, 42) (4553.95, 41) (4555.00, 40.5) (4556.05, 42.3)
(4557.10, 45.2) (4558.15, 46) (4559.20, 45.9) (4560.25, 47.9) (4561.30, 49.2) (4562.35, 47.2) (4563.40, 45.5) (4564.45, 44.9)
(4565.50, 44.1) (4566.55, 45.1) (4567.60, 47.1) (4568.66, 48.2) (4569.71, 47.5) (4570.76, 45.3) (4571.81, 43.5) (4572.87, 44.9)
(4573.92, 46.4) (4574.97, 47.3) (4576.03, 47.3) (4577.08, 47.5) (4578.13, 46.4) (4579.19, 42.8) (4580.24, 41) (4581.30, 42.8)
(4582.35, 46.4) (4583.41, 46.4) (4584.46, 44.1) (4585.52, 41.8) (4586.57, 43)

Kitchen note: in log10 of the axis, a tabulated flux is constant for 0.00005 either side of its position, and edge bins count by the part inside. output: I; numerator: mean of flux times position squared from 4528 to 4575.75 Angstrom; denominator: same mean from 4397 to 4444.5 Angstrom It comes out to 1.2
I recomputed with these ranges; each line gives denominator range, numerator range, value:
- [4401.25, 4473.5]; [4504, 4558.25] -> 1.14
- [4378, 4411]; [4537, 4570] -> 1.38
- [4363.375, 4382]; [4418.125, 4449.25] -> 1.15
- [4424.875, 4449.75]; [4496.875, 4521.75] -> 1.15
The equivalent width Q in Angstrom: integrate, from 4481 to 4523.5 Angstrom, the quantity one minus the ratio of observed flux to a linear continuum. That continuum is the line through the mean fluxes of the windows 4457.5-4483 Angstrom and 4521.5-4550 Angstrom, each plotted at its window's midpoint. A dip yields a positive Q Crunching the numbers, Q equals -3.0 Angstrom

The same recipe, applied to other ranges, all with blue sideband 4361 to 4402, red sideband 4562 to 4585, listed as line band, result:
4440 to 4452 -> -0.69 Angstrom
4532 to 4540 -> 0.48 Angstrom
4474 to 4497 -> -1.29 Angstrom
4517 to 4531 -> 0.04 Angstrom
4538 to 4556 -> 0.21 Angstrom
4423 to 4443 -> -1.21 Angstrom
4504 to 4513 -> -0.86 Angstrom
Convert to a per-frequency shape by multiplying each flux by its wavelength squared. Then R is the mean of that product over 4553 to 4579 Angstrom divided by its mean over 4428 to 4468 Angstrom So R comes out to 1.19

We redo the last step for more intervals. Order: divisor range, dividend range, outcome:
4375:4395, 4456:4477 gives 1.27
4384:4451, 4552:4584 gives 1.25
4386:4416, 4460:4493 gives 1.21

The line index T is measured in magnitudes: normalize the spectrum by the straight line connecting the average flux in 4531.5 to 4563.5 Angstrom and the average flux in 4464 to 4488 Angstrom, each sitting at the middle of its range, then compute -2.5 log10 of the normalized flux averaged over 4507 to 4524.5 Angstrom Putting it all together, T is -0.05 mag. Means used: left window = 43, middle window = 45.5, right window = 43.5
